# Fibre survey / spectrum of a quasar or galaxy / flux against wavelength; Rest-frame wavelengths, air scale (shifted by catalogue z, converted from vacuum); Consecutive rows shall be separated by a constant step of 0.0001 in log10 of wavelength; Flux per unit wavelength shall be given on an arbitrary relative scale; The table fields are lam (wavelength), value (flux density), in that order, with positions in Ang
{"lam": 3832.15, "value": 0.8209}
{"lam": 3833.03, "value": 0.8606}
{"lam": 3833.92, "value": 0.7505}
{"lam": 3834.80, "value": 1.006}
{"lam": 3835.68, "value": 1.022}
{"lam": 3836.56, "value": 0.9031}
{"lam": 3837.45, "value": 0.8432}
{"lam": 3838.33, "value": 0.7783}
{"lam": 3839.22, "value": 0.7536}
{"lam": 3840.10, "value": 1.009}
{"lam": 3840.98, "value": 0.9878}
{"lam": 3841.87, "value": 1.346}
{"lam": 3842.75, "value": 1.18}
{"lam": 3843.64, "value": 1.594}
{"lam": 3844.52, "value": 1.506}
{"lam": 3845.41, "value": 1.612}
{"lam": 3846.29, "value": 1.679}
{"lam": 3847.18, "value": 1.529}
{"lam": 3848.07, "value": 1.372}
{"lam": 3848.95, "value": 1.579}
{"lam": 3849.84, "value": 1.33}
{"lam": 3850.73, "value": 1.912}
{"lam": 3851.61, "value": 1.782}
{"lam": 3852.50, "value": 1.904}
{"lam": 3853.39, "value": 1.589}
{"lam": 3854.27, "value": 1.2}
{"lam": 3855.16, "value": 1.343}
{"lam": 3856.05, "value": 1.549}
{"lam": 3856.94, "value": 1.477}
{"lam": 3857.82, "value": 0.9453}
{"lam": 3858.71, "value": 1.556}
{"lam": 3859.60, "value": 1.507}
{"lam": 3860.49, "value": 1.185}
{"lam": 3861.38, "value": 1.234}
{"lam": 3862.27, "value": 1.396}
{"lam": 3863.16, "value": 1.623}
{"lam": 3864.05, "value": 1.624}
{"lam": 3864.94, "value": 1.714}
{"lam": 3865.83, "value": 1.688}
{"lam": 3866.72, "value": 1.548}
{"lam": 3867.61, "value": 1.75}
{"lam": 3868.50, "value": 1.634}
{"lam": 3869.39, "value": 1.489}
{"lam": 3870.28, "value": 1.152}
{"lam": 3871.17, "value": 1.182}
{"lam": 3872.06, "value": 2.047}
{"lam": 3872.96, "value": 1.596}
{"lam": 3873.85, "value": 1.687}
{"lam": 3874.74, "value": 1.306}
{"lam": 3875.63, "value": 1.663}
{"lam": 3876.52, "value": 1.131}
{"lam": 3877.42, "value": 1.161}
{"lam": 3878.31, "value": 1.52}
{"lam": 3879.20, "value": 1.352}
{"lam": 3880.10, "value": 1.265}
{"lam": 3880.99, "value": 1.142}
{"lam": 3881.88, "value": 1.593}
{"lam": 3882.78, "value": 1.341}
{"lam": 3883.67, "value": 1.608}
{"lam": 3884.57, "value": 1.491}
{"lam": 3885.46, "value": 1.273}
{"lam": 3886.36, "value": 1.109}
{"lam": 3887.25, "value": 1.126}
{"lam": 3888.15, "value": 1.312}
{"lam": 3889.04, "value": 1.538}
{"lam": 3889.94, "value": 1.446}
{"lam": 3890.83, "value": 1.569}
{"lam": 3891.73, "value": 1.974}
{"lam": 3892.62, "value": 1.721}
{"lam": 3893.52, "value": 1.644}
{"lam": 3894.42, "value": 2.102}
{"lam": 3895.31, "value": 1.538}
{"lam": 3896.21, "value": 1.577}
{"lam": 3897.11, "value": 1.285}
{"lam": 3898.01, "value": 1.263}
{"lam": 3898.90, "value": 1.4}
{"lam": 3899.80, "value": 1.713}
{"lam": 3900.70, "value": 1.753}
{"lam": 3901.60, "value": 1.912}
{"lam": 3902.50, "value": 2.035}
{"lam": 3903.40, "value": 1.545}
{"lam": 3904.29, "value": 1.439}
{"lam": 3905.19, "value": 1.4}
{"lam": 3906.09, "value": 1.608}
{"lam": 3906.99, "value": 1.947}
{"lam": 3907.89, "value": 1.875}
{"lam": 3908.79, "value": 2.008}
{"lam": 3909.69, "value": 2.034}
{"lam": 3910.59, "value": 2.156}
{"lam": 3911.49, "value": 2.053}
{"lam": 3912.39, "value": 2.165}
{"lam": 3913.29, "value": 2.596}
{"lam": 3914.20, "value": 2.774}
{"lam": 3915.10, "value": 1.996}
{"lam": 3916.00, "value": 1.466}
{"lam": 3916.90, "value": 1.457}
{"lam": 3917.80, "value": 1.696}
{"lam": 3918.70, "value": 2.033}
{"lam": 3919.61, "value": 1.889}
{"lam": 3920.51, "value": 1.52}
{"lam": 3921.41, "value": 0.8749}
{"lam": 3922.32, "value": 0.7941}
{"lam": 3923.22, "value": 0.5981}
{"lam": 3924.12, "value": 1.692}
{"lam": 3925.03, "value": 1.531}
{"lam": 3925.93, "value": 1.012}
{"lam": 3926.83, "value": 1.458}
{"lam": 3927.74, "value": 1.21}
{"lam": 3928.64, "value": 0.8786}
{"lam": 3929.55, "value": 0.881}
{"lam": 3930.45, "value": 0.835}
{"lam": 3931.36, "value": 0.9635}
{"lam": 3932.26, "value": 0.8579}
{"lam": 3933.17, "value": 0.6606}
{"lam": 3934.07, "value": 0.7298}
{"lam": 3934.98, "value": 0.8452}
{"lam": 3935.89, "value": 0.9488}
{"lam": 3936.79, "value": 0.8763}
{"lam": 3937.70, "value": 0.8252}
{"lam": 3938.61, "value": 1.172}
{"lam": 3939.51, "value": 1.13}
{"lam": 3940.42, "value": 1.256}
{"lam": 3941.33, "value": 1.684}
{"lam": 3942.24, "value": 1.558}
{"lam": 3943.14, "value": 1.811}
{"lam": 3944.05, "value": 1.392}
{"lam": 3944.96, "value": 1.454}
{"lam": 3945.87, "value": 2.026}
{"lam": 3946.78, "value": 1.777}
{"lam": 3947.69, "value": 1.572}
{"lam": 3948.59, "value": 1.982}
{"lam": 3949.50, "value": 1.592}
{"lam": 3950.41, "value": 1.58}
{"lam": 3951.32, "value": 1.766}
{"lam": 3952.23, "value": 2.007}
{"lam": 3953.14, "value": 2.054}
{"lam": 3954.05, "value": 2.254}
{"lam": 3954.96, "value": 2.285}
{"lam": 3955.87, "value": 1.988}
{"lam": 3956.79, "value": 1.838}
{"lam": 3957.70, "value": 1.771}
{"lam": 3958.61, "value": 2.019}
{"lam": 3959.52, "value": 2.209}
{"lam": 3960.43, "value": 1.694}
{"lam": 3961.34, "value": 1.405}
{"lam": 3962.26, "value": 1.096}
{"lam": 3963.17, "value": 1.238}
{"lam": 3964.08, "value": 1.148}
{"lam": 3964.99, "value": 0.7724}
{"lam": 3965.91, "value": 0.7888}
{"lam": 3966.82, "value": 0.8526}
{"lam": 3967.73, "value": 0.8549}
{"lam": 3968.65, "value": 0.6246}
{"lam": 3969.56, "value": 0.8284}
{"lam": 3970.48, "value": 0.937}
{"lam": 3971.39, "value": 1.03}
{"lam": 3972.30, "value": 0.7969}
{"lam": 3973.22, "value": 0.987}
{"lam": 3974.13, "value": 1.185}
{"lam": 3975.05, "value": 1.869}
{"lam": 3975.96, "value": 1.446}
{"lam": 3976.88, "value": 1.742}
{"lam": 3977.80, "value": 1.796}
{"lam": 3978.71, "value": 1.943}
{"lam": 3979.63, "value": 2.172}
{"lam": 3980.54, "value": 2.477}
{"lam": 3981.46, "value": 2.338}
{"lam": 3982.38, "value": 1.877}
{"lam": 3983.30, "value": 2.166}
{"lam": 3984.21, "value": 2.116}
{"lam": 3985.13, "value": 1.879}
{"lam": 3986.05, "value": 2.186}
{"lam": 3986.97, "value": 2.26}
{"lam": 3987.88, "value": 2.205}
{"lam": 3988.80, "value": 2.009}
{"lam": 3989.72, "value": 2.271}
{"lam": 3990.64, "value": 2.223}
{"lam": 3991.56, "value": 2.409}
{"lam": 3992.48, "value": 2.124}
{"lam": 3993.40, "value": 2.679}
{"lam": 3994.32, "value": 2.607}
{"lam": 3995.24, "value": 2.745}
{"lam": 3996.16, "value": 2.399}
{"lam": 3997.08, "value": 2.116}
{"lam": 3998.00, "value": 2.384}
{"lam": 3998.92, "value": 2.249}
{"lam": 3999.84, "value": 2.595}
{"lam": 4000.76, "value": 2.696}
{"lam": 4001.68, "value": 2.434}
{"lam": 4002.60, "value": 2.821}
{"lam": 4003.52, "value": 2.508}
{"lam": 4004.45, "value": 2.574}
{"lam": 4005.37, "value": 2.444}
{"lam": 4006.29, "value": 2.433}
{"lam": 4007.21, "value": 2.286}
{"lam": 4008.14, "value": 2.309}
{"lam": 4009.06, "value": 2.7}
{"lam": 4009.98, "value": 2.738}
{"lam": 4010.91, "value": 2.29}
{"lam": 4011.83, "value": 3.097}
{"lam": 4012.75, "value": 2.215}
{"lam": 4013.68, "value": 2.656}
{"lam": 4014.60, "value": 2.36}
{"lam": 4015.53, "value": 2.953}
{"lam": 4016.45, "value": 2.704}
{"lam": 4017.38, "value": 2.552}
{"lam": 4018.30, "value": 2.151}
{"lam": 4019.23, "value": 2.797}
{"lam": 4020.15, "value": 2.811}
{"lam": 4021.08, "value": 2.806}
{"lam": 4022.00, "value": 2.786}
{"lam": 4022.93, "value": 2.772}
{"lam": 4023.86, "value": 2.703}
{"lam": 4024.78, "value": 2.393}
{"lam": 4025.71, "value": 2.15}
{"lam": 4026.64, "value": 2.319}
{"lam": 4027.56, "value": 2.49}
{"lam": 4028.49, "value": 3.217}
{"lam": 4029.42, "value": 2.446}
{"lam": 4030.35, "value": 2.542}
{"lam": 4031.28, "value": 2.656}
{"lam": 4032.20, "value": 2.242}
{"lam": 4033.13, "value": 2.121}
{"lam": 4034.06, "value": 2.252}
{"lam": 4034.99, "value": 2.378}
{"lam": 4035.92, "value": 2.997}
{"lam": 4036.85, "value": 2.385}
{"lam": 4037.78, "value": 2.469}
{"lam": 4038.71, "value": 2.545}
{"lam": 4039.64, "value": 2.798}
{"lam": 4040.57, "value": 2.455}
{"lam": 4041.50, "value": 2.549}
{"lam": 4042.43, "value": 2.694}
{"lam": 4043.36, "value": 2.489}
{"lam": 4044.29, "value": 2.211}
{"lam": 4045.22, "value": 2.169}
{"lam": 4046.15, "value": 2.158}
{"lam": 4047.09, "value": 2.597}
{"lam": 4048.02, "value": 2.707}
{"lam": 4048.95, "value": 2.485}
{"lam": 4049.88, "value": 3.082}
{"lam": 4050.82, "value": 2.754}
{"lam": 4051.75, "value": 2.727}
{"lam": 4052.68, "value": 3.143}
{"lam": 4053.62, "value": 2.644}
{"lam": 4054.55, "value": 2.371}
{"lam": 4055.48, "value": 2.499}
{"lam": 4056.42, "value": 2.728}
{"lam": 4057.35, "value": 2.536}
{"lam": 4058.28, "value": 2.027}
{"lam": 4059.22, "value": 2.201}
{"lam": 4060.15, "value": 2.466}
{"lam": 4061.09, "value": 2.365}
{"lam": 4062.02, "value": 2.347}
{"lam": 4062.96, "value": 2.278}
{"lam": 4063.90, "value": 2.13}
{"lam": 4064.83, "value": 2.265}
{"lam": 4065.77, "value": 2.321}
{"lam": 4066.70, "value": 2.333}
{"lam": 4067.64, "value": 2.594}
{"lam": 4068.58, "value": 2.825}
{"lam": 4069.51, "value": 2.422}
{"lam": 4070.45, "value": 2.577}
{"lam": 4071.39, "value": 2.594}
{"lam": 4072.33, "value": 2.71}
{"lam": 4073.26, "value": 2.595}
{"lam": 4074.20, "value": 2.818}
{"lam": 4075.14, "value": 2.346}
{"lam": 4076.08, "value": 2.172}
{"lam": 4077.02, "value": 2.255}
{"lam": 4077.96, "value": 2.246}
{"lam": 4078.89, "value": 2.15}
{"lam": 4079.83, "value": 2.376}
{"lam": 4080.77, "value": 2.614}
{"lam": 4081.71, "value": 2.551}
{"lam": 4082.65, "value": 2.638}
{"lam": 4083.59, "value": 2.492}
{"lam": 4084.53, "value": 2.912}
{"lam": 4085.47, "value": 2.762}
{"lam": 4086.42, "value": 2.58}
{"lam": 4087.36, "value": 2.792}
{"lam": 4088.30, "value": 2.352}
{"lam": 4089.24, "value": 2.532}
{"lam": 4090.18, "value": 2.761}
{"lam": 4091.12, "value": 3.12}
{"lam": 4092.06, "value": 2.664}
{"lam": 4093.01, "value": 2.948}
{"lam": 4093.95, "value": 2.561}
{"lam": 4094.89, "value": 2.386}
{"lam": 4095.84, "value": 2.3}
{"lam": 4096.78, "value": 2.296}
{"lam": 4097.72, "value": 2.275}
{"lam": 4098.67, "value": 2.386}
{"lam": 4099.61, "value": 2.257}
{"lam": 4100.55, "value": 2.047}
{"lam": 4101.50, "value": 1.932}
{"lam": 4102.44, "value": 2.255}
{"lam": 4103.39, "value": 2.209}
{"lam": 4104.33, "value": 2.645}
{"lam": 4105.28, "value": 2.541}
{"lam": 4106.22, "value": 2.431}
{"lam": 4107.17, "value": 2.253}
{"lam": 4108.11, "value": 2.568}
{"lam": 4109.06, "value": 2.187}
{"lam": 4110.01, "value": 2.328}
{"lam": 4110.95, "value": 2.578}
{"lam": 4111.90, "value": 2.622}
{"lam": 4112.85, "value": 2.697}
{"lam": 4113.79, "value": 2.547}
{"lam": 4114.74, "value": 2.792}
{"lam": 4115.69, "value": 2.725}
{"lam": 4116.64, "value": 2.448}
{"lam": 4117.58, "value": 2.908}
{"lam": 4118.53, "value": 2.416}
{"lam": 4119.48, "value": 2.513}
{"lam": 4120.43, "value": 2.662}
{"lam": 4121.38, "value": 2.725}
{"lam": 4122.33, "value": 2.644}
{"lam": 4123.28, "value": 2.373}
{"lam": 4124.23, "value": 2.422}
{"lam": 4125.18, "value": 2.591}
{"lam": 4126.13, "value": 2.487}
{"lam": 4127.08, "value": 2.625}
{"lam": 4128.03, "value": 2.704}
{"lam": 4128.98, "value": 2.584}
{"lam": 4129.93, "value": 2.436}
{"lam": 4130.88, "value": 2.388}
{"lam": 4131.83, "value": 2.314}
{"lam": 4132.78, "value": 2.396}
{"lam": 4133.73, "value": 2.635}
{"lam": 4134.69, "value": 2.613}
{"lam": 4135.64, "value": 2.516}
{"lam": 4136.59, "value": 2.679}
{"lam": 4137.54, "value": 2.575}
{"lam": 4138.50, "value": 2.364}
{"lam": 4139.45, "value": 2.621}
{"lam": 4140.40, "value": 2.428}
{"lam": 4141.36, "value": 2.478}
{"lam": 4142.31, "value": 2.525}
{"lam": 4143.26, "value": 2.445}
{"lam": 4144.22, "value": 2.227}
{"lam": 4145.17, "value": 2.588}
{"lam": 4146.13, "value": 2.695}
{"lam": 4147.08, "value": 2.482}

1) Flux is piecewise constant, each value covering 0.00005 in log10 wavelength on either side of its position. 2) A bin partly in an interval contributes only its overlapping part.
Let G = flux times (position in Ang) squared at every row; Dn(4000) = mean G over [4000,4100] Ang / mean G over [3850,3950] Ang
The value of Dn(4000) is 1.8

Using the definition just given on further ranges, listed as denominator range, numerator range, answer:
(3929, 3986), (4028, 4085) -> 1.79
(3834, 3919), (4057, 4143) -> 1.82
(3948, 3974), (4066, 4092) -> 1.89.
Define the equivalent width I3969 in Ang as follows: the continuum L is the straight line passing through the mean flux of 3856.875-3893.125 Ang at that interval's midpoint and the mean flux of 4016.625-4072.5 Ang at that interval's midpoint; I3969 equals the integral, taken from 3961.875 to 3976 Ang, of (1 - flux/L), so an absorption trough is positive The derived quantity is 7.1 Ang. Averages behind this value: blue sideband 1.46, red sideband 2.52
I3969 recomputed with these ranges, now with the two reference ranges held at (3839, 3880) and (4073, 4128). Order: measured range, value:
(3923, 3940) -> 7.28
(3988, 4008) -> -3.52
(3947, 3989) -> 6.25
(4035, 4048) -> -1.47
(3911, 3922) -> -1.04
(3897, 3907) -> 0.23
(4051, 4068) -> -0.88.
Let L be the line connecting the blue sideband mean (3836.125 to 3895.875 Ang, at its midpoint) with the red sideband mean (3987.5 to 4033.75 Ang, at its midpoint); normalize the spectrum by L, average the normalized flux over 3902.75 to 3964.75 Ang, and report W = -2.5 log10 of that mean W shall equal 0.24 mag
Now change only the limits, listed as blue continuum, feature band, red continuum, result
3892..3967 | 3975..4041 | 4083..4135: -0.22 mag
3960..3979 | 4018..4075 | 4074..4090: -0.22 mag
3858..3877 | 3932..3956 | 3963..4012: 0.22 mag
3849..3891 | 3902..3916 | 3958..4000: -0.24 mag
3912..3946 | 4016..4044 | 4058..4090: -0.20 mag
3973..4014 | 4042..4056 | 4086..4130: -0.09 mag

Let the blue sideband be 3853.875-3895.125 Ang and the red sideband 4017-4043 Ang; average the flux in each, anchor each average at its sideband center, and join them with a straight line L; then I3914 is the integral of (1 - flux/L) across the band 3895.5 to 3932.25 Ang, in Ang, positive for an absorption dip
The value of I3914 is 3.3 Ang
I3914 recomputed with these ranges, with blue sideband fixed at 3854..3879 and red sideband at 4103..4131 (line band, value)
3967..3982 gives 3.9 Ang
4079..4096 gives -1.5 Ang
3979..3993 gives -1.5 Ang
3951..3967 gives 1.9 Ang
